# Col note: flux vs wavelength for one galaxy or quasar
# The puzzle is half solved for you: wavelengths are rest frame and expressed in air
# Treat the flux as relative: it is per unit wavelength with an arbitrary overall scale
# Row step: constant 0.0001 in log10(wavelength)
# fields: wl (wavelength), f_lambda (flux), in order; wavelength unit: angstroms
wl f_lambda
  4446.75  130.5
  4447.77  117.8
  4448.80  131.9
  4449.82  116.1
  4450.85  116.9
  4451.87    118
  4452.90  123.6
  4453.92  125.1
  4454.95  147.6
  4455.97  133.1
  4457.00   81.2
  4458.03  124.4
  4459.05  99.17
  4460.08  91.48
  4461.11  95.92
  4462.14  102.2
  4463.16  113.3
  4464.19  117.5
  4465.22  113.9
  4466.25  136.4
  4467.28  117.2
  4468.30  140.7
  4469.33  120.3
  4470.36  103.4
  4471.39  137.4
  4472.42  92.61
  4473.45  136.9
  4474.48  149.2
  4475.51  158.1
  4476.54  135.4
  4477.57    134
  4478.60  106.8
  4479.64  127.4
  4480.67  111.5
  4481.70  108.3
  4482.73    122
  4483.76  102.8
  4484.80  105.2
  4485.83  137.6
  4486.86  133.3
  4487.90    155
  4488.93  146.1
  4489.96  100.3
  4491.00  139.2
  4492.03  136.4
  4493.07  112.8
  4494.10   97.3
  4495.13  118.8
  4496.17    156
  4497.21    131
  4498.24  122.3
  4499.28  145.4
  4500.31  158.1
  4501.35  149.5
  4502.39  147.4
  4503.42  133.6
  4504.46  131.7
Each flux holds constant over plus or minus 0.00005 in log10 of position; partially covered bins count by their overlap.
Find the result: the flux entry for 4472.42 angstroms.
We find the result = 92.61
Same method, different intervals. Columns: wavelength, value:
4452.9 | 123.6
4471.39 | 137.4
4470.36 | 103.4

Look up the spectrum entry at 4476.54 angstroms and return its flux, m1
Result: 135.4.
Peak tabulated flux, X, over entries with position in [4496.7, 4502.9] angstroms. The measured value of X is 158.1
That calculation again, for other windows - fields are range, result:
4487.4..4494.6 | 155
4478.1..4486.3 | 137.6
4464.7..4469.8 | 140.7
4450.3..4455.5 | 147.6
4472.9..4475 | 149.2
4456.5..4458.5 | 124.4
